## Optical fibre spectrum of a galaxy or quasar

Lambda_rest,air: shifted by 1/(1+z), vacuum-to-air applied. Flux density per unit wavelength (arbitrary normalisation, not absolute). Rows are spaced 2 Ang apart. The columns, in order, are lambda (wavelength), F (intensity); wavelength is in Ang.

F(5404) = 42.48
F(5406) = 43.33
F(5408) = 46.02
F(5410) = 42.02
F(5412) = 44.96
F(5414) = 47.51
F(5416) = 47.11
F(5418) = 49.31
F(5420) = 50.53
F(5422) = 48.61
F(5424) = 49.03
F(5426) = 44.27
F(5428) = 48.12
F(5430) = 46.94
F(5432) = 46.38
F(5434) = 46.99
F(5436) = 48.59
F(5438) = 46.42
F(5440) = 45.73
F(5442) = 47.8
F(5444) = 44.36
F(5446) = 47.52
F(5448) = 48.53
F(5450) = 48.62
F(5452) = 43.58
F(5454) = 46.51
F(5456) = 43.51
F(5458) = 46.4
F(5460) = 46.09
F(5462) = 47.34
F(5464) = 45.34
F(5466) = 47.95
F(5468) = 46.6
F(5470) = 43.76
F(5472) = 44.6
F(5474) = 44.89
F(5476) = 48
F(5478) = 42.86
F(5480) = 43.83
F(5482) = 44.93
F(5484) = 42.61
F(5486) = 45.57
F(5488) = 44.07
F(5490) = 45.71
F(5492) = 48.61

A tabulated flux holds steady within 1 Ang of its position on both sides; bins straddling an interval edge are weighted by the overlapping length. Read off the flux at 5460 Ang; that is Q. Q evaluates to 46.09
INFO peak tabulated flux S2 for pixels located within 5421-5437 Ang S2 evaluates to 49.03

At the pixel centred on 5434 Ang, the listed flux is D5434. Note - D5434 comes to 46.99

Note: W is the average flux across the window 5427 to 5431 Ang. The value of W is 47.5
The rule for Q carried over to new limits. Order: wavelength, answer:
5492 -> 48.61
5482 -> 44.93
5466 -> 47.95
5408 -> 46.02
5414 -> 47.51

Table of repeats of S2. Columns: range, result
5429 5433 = 46.94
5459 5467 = 47.95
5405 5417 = 47.51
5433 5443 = 48.59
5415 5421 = 50.53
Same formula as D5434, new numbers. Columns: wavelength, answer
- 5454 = 46.51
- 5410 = 42.02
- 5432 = 46.38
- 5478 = 42.86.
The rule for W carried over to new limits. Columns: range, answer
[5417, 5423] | 49.5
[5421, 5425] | 48.8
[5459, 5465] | 46.3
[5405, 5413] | 44.1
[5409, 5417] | 45.4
